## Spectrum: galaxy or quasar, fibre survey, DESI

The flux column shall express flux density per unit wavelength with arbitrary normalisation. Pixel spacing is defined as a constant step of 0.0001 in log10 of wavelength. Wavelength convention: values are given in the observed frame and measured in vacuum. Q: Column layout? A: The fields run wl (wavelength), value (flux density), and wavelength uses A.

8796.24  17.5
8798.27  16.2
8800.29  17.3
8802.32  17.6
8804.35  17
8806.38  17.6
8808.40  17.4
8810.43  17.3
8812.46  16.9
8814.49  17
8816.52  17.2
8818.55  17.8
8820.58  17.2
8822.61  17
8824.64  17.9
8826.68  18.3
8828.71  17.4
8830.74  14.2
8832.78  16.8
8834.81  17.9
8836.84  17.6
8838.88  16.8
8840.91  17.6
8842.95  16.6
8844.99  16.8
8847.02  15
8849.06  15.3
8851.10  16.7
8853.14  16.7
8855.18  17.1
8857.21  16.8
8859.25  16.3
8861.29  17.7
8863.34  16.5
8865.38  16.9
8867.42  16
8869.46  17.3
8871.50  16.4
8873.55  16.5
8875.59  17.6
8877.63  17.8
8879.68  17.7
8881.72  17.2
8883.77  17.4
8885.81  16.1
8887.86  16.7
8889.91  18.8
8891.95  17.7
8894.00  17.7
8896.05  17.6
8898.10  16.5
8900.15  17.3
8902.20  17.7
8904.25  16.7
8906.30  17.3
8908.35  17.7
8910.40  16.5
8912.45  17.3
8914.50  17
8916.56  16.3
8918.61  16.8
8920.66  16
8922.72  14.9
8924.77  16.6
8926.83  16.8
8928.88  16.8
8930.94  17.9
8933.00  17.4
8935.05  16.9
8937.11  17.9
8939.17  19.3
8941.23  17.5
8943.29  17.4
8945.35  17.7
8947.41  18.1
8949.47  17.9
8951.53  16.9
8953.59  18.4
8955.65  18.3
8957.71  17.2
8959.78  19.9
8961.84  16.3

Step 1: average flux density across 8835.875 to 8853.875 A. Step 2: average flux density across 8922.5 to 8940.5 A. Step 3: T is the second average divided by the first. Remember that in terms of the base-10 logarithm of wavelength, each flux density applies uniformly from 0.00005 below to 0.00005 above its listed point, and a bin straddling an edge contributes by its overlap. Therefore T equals 1.04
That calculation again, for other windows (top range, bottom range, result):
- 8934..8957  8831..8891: 1.06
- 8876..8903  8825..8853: 1.04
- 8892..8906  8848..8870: 1.04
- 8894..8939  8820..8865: 1.01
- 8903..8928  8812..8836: 0.97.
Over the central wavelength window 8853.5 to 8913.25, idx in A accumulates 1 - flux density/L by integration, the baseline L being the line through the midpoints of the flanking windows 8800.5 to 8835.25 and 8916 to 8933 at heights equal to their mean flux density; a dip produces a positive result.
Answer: -1.1 A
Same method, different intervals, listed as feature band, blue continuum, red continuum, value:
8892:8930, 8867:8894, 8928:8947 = 1.2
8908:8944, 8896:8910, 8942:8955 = 0.9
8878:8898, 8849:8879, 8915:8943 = -0.6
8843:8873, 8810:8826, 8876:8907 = 1.4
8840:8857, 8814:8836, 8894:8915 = 0.7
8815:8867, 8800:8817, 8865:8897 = 1.1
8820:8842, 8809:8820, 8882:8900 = 0.1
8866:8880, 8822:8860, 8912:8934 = -0.2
